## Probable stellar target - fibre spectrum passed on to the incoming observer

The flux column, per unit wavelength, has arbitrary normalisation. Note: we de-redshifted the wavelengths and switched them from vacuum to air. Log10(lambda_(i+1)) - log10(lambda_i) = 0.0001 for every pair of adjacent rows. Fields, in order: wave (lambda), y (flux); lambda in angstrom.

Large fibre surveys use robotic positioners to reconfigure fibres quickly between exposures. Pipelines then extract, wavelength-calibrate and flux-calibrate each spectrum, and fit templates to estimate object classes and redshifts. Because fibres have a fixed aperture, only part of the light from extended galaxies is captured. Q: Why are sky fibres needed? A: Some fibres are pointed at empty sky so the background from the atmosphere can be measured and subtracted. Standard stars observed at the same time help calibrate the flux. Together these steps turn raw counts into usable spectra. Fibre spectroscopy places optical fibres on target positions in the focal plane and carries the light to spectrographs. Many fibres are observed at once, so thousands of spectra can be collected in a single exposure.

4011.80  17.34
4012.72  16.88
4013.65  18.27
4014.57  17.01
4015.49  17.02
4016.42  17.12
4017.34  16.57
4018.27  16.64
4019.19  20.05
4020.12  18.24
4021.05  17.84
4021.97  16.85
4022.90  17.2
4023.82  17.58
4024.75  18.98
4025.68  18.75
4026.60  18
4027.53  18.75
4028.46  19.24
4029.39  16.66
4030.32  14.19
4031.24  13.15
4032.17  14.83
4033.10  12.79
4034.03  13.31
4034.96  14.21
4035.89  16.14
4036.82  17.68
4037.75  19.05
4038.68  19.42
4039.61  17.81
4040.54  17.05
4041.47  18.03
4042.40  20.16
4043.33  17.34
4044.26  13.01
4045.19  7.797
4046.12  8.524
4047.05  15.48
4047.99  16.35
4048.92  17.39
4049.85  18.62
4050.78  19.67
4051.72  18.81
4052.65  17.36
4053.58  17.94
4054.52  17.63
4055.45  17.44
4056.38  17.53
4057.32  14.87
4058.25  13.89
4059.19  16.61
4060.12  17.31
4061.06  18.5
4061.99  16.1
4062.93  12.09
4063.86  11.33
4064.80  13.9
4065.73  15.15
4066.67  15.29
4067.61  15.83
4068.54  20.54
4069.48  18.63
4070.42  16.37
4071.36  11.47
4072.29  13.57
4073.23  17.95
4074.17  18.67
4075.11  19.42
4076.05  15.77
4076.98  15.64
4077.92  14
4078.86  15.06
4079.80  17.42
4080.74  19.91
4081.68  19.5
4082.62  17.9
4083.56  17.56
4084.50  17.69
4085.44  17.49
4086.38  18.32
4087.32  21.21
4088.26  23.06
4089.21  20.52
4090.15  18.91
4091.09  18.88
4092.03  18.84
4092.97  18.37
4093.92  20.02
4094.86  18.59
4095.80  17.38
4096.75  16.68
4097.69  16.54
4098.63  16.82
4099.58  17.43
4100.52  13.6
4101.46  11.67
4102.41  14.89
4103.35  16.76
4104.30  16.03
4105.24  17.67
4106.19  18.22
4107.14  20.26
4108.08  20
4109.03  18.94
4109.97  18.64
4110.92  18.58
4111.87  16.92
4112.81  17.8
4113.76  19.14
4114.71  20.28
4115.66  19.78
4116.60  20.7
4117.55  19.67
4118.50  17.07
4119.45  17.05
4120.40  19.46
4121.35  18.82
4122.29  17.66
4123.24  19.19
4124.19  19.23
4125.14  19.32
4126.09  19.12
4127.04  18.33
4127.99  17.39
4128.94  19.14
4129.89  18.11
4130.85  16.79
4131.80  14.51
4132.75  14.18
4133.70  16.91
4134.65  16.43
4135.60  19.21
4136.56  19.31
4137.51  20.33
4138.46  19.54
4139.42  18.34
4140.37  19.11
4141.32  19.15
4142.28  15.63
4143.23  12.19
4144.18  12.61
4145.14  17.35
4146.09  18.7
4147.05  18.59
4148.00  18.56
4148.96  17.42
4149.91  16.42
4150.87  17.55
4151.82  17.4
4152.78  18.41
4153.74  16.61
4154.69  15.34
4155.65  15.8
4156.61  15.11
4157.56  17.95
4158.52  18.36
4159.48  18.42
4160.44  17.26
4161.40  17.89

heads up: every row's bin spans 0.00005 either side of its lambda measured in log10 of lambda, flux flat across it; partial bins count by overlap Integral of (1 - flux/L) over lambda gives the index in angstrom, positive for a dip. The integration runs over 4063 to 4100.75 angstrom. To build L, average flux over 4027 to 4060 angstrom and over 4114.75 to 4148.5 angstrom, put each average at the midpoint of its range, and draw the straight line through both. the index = -0.5 angstrom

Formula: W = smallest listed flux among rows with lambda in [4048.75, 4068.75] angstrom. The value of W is 11.33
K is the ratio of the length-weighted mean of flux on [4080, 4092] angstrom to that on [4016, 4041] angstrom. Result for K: 1.13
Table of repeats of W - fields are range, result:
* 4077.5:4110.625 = 11.67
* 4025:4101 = 7.797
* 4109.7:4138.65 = 14.18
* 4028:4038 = 12.79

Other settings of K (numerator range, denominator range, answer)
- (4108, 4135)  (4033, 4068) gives 1.14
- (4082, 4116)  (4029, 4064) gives 1.13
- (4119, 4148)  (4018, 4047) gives 1.08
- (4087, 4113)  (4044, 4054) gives 1.15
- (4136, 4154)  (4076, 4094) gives 0.96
